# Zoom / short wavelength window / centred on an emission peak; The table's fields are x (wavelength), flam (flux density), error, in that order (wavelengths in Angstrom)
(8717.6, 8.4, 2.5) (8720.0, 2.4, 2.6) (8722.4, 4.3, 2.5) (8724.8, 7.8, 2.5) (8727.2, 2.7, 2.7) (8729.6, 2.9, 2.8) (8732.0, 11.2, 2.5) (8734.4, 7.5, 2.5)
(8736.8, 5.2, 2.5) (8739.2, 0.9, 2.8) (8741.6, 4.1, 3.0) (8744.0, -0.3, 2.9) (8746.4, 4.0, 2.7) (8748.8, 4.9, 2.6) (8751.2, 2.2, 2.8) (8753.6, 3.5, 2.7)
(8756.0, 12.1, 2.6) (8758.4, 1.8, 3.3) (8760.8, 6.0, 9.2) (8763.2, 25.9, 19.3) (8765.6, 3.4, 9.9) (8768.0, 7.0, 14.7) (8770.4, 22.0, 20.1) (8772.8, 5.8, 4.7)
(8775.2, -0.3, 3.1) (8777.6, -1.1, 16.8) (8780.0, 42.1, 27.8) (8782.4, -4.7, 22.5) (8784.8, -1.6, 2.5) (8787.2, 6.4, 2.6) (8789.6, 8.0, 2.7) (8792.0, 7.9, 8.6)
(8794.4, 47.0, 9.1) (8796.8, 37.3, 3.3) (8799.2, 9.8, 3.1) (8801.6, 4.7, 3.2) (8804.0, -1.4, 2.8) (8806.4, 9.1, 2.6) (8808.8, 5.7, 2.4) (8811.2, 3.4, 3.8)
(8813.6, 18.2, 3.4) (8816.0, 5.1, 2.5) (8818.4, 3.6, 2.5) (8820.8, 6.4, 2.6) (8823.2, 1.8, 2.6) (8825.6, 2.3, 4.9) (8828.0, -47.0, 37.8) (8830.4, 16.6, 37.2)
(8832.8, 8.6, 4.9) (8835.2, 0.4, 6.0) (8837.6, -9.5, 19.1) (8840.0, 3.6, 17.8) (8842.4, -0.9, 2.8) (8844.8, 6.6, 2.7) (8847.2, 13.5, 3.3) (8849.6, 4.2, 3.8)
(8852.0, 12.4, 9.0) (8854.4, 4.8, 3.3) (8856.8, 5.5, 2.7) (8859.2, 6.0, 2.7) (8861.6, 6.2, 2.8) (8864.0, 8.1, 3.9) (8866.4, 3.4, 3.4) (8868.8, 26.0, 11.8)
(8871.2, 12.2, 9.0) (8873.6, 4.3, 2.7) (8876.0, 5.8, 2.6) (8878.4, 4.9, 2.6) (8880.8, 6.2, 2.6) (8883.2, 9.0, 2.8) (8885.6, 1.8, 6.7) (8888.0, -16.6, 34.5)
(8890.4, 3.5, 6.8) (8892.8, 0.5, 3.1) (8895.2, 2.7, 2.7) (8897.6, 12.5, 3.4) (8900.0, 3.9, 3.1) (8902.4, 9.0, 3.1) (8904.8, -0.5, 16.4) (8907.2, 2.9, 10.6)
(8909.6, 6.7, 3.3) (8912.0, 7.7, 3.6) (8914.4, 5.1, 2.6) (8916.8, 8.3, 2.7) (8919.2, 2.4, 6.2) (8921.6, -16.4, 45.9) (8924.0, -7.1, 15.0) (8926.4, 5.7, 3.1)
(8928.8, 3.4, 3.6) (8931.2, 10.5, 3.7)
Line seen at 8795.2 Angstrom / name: [O III]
